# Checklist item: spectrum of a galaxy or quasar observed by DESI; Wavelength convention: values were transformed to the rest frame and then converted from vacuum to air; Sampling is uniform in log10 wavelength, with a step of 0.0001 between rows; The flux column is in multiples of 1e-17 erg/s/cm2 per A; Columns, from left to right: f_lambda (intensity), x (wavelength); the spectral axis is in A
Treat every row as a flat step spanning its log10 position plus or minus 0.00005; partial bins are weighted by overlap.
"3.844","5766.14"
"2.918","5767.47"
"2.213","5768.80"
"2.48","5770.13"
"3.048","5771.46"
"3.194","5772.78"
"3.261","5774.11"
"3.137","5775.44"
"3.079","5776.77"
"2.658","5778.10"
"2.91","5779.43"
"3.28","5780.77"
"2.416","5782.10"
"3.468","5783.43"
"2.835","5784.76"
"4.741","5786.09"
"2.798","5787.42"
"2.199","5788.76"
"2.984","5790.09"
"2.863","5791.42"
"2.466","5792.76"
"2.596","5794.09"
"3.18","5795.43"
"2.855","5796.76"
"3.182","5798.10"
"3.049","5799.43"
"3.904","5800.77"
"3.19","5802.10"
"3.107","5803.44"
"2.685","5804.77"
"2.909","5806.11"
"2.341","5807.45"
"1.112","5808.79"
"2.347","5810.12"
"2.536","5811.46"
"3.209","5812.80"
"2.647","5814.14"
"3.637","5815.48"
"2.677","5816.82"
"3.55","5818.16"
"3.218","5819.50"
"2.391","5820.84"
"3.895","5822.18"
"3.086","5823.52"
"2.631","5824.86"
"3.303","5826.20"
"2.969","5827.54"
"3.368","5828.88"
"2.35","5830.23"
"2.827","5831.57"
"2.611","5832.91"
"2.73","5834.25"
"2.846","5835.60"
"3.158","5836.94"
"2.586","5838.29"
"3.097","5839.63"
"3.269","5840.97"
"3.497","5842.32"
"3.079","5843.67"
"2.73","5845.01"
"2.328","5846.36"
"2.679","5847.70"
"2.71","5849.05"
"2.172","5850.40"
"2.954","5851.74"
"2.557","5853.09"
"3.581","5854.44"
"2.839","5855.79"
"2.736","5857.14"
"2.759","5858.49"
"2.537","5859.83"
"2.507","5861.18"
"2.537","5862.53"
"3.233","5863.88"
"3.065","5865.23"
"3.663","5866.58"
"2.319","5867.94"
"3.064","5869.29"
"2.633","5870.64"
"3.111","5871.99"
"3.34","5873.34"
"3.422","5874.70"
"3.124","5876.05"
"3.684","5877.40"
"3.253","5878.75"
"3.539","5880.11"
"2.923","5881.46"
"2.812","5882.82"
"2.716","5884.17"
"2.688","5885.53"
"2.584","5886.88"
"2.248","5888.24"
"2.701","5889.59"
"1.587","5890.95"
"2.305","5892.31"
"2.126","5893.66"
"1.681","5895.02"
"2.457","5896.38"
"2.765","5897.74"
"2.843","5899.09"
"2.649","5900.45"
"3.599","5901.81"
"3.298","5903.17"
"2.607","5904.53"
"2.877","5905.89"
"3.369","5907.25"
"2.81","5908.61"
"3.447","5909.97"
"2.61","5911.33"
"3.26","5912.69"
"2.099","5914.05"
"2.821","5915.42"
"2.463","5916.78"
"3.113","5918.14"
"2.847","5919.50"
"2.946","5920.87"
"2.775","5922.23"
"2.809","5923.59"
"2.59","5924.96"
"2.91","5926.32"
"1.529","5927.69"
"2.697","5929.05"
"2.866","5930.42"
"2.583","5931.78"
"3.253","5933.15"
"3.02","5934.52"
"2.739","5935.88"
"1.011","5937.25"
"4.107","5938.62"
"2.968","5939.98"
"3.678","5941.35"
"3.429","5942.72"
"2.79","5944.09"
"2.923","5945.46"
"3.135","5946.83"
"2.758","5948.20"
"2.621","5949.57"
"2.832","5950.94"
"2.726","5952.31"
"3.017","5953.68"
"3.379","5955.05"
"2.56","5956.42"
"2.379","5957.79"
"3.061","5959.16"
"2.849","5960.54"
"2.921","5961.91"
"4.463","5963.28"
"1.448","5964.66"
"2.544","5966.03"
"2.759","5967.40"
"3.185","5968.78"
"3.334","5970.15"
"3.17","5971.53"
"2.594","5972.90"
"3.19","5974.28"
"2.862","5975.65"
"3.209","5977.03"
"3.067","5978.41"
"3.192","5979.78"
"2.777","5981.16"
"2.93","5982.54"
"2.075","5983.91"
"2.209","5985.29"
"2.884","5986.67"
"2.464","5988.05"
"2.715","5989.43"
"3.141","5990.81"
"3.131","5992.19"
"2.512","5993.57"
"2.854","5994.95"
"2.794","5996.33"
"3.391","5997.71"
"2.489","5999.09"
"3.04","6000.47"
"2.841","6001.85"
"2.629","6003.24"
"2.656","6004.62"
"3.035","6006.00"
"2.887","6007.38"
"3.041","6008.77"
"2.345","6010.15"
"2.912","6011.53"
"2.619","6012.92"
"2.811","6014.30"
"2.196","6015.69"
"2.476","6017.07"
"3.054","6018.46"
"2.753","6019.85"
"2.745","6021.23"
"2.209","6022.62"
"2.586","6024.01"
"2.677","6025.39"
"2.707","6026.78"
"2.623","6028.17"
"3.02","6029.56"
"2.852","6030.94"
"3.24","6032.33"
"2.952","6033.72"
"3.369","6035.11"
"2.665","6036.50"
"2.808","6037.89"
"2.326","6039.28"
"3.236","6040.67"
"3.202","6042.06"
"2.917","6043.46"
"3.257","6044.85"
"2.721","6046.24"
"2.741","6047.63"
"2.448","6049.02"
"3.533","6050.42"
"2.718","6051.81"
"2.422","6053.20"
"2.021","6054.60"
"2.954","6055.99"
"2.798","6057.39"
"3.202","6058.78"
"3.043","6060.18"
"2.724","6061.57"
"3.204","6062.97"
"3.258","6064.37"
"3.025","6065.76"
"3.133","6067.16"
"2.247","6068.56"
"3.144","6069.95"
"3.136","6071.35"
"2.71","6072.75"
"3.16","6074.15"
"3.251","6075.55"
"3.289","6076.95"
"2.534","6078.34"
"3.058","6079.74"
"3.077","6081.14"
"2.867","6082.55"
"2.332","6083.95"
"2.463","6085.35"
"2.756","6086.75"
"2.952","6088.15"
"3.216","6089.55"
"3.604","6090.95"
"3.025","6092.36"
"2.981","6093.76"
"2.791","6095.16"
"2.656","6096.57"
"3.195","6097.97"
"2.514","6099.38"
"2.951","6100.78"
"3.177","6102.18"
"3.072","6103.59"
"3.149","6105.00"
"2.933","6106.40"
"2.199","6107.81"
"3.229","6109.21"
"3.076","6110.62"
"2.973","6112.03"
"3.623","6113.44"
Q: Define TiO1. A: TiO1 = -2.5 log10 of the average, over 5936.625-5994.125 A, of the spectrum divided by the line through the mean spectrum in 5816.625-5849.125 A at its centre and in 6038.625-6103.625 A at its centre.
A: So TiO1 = 0.02 mag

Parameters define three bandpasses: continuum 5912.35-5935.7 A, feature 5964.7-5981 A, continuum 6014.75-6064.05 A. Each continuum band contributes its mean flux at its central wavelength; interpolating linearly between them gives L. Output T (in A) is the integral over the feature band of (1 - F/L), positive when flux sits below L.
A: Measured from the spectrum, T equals -1.02 A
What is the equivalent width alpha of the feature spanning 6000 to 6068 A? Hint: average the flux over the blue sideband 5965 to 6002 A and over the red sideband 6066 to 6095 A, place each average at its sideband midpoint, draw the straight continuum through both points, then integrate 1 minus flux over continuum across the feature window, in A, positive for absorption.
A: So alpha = 1.7 A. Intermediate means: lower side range 2.85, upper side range 2.95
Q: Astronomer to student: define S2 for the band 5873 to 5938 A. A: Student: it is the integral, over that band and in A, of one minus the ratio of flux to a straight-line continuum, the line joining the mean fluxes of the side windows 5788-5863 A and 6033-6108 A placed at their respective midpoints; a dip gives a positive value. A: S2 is 2.6 A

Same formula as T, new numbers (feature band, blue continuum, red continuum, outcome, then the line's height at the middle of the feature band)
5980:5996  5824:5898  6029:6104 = 0.9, 2.88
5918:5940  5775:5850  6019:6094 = 1.3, 2.91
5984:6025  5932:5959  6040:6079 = 2.7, 2.92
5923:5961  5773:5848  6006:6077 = 0.8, 2.89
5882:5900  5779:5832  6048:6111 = 3.1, 2.93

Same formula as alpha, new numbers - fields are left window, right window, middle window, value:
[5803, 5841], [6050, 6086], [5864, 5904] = 0.4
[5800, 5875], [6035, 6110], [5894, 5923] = 0.8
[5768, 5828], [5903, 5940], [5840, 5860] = 0.3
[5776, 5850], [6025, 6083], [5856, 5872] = 0.5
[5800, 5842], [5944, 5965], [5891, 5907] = 1.5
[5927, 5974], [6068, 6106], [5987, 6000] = 0.2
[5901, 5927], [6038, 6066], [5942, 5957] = -0.1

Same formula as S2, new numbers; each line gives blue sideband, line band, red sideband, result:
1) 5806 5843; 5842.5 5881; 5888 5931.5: -2.03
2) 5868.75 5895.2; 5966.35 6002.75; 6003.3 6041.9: -1.20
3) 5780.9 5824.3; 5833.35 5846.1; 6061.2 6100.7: -0.12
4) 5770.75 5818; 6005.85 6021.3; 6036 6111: 0.99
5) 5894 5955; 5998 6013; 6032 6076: 0.47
